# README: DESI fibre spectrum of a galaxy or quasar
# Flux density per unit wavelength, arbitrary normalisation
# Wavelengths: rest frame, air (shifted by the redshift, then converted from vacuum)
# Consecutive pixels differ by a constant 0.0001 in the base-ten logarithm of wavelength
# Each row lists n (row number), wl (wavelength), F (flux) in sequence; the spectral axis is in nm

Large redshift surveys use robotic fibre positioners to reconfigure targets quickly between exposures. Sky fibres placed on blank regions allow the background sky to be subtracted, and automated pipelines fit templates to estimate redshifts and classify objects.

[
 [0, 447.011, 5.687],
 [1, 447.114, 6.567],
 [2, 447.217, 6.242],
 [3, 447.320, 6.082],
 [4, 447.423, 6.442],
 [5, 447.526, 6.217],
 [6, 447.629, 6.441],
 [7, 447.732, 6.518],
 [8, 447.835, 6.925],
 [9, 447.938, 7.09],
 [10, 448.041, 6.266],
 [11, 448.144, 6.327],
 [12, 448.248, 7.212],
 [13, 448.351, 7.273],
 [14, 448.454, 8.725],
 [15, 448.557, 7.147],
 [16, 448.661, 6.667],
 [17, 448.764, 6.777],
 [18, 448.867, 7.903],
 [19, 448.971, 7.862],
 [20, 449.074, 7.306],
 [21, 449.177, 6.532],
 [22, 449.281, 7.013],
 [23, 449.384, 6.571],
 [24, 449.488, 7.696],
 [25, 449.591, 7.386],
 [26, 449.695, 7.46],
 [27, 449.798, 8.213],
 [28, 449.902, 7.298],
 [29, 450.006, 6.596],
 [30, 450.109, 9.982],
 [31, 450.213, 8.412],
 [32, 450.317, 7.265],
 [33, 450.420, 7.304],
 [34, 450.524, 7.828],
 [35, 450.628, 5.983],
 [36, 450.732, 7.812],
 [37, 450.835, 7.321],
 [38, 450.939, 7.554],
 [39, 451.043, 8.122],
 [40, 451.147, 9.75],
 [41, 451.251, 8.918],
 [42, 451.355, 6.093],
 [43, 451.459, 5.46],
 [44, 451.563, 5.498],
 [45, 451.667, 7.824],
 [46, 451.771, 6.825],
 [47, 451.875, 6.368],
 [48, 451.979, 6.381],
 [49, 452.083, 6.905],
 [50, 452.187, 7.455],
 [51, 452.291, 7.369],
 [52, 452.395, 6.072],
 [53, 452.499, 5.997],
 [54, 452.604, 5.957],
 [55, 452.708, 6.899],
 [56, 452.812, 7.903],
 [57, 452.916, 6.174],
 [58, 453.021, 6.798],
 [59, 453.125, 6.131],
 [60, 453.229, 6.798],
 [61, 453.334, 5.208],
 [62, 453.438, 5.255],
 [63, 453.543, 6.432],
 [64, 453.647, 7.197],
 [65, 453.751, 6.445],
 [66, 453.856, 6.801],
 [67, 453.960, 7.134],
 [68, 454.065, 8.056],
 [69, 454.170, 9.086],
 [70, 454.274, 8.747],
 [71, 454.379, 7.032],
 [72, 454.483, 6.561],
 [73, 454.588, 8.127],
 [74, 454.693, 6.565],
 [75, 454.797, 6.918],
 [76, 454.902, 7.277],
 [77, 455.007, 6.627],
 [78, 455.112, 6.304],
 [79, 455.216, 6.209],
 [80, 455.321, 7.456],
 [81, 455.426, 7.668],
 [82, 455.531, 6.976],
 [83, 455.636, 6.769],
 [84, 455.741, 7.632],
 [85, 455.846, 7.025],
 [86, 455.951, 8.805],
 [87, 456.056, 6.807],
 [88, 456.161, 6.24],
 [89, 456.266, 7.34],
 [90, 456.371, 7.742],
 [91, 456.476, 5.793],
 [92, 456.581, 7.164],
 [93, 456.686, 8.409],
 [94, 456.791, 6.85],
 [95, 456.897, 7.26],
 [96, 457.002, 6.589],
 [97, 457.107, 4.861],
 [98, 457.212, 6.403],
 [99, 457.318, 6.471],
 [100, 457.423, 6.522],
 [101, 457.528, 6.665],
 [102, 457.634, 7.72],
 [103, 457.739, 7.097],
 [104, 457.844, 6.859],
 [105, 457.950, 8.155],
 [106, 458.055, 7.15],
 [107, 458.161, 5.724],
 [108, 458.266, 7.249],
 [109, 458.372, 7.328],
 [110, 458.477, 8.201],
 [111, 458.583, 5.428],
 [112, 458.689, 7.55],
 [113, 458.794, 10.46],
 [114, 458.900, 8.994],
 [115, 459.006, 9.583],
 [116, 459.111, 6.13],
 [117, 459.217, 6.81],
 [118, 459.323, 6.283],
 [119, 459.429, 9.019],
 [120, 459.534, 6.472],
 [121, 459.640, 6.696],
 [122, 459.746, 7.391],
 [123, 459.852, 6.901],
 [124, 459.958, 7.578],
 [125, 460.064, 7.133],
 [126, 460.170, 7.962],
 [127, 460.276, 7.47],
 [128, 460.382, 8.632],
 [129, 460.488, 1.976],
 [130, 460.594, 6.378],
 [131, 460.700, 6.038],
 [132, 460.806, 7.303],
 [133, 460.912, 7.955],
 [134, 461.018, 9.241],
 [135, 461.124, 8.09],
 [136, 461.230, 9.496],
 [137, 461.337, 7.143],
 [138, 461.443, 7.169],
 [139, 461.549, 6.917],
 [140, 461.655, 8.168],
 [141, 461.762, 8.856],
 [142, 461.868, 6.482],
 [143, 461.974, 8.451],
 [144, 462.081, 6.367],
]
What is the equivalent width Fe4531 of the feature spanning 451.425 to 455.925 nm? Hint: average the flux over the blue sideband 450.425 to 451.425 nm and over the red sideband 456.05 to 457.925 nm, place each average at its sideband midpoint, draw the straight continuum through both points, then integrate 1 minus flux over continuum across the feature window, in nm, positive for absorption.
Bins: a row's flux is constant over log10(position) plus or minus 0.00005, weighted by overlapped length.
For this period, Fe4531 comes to 0.25 nm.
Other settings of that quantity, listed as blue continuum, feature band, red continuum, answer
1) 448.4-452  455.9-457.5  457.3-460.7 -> 0.08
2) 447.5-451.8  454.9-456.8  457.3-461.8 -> 0.06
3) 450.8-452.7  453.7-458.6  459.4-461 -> -0.06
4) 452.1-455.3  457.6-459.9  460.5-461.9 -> -0.04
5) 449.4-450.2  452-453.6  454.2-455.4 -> 0.19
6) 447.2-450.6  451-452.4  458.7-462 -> 0.03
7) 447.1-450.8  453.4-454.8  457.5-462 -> 0.01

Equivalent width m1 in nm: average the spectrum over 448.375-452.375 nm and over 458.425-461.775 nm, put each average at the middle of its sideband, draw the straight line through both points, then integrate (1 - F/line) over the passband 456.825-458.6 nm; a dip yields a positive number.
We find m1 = 0.14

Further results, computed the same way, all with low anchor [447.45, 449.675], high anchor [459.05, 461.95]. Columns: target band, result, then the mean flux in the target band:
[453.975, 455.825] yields -0.032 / 7.28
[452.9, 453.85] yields 0.111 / 6.3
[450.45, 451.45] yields -0.073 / 7.6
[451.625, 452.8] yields 0.058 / 6.77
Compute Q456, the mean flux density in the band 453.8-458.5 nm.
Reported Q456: 7.11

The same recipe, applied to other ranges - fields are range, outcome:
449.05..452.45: 7.29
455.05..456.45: 7.12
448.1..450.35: 7.44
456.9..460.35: 7.22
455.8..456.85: 7.22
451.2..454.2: 6.72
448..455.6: 7.12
